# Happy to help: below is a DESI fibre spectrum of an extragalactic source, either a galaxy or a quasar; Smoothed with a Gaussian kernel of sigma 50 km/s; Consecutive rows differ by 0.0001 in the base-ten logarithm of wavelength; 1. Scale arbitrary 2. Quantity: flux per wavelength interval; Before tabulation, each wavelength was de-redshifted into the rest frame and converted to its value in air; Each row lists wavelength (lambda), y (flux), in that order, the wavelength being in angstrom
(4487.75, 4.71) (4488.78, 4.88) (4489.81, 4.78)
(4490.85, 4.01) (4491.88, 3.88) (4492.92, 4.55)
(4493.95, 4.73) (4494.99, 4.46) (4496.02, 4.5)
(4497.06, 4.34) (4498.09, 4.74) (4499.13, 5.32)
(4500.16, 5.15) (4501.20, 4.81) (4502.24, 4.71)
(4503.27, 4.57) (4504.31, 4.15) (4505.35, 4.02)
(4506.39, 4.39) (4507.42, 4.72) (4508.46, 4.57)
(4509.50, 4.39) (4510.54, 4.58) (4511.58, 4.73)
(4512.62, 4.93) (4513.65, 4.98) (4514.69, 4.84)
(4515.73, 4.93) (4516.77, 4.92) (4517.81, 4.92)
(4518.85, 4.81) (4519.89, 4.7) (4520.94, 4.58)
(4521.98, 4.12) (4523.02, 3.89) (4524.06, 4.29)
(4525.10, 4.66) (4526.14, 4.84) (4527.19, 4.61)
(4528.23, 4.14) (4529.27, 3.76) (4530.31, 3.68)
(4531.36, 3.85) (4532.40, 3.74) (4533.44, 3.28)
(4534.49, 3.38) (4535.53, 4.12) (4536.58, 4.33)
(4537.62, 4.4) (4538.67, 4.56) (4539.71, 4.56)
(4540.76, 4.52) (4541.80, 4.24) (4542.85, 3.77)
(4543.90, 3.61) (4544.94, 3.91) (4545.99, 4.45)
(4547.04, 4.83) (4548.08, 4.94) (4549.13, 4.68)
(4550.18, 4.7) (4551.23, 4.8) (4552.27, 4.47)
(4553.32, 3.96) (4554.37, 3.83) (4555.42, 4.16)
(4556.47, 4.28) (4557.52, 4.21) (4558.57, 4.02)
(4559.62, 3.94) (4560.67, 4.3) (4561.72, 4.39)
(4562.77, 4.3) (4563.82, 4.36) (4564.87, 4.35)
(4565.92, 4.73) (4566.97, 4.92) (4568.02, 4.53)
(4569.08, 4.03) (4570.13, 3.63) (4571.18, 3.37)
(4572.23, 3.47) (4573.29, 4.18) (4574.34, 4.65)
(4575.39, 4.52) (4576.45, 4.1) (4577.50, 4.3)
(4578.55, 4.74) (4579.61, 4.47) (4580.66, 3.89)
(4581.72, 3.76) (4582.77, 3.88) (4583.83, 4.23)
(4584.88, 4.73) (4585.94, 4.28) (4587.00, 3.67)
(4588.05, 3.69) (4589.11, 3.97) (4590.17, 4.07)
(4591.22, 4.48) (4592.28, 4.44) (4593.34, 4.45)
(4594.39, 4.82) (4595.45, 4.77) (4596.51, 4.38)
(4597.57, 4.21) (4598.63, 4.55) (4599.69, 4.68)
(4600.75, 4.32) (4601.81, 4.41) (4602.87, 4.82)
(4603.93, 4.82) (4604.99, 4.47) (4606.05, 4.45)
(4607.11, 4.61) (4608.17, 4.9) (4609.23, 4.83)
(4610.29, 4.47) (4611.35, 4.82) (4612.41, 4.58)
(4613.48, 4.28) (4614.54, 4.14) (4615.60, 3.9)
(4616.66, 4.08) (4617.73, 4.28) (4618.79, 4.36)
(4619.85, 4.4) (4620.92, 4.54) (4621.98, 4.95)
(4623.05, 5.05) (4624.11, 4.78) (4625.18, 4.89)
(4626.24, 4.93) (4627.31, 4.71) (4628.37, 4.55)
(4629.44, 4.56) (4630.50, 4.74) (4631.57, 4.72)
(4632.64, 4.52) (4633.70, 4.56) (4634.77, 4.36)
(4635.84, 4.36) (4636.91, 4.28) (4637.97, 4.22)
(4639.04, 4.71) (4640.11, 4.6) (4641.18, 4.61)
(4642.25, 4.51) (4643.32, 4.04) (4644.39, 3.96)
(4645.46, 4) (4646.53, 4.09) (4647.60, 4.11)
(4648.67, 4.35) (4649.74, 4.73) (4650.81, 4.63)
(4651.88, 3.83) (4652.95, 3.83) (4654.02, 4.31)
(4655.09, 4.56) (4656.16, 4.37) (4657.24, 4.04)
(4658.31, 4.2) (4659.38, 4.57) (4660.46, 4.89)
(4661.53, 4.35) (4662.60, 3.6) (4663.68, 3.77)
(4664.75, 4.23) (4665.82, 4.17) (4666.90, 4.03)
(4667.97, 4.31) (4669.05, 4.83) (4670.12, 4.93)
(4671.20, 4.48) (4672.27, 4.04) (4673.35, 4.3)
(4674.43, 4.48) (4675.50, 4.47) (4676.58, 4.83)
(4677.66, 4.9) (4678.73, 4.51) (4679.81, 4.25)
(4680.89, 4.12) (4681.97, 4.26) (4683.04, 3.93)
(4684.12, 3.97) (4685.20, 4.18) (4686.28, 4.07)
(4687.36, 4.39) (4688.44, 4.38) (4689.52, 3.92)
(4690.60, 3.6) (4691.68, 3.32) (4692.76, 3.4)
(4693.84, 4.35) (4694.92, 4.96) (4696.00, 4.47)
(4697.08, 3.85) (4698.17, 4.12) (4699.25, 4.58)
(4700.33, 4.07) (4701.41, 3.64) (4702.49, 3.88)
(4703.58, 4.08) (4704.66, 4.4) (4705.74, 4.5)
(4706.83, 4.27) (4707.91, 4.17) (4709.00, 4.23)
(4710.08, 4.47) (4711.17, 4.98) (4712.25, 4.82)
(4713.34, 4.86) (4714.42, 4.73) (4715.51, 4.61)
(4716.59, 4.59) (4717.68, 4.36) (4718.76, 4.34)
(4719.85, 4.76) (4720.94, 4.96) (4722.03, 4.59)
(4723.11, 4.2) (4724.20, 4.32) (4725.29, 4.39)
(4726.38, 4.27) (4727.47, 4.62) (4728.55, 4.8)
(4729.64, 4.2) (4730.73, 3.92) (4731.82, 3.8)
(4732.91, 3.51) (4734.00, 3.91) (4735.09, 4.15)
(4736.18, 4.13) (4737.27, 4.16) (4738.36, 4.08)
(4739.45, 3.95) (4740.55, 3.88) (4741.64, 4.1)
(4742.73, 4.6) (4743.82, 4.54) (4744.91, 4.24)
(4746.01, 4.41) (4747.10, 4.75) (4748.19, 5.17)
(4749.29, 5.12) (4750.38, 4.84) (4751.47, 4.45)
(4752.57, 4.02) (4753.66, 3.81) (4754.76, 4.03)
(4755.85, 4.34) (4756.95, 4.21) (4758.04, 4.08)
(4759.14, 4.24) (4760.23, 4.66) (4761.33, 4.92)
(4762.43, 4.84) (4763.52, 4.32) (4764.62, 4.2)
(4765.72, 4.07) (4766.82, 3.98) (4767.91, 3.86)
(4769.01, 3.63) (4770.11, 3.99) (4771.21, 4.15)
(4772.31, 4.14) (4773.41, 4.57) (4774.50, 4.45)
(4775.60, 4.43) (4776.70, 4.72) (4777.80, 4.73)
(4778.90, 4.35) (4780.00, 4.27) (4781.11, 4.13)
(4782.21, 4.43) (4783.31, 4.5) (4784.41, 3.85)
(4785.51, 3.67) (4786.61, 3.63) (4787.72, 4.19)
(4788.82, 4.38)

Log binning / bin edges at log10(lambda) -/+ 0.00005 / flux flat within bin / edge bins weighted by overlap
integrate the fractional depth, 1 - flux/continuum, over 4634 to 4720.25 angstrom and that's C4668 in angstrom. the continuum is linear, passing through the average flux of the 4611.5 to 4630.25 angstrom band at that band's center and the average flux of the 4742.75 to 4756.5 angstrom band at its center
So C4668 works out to 4.0 angstrom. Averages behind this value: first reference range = 4.54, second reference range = 4.48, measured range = 4.3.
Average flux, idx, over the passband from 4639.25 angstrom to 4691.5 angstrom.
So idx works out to 4.28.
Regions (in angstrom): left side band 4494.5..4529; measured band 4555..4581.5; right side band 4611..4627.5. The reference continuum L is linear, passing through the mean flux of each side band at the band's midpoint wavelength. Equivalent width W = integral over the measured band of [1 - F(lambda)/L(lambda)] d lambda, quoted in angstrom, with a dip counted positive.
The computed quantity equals 1.98 angstrom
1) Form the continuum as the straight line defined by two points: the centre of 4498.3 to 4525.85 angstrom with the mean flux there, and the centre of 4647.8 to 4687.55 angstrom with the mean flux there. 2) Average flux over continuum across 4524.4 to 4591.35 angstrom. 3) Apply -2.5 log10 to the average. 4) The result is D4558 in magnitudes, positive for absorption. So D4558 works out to 0.085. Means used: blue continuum 4.64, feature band 4.21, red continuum 4.31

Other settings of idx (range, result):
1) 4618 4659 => 4.45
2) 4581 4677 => 4.4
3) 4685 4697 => 4.08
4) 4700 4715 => 4.37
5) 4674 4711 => 4.21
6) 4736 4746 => 4.2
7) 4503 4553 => 4.39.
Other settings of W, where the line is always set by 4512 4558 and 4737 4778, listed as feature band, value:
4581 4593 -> 0.6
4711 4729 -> -1.1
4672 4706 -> 1.1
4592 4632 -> -2.1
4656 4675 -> 0.1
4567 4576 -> 0.5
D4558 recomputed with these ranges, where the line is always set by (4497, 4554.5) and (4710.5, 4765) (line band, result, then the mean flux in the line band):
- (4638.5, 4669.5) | 0.03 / 4.28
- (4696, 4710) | 0.06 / 4.17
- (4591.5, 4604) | -0.03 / 4.54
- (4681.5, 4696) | 0.08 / 4.07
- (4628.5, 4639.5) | -0.02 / 4.5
